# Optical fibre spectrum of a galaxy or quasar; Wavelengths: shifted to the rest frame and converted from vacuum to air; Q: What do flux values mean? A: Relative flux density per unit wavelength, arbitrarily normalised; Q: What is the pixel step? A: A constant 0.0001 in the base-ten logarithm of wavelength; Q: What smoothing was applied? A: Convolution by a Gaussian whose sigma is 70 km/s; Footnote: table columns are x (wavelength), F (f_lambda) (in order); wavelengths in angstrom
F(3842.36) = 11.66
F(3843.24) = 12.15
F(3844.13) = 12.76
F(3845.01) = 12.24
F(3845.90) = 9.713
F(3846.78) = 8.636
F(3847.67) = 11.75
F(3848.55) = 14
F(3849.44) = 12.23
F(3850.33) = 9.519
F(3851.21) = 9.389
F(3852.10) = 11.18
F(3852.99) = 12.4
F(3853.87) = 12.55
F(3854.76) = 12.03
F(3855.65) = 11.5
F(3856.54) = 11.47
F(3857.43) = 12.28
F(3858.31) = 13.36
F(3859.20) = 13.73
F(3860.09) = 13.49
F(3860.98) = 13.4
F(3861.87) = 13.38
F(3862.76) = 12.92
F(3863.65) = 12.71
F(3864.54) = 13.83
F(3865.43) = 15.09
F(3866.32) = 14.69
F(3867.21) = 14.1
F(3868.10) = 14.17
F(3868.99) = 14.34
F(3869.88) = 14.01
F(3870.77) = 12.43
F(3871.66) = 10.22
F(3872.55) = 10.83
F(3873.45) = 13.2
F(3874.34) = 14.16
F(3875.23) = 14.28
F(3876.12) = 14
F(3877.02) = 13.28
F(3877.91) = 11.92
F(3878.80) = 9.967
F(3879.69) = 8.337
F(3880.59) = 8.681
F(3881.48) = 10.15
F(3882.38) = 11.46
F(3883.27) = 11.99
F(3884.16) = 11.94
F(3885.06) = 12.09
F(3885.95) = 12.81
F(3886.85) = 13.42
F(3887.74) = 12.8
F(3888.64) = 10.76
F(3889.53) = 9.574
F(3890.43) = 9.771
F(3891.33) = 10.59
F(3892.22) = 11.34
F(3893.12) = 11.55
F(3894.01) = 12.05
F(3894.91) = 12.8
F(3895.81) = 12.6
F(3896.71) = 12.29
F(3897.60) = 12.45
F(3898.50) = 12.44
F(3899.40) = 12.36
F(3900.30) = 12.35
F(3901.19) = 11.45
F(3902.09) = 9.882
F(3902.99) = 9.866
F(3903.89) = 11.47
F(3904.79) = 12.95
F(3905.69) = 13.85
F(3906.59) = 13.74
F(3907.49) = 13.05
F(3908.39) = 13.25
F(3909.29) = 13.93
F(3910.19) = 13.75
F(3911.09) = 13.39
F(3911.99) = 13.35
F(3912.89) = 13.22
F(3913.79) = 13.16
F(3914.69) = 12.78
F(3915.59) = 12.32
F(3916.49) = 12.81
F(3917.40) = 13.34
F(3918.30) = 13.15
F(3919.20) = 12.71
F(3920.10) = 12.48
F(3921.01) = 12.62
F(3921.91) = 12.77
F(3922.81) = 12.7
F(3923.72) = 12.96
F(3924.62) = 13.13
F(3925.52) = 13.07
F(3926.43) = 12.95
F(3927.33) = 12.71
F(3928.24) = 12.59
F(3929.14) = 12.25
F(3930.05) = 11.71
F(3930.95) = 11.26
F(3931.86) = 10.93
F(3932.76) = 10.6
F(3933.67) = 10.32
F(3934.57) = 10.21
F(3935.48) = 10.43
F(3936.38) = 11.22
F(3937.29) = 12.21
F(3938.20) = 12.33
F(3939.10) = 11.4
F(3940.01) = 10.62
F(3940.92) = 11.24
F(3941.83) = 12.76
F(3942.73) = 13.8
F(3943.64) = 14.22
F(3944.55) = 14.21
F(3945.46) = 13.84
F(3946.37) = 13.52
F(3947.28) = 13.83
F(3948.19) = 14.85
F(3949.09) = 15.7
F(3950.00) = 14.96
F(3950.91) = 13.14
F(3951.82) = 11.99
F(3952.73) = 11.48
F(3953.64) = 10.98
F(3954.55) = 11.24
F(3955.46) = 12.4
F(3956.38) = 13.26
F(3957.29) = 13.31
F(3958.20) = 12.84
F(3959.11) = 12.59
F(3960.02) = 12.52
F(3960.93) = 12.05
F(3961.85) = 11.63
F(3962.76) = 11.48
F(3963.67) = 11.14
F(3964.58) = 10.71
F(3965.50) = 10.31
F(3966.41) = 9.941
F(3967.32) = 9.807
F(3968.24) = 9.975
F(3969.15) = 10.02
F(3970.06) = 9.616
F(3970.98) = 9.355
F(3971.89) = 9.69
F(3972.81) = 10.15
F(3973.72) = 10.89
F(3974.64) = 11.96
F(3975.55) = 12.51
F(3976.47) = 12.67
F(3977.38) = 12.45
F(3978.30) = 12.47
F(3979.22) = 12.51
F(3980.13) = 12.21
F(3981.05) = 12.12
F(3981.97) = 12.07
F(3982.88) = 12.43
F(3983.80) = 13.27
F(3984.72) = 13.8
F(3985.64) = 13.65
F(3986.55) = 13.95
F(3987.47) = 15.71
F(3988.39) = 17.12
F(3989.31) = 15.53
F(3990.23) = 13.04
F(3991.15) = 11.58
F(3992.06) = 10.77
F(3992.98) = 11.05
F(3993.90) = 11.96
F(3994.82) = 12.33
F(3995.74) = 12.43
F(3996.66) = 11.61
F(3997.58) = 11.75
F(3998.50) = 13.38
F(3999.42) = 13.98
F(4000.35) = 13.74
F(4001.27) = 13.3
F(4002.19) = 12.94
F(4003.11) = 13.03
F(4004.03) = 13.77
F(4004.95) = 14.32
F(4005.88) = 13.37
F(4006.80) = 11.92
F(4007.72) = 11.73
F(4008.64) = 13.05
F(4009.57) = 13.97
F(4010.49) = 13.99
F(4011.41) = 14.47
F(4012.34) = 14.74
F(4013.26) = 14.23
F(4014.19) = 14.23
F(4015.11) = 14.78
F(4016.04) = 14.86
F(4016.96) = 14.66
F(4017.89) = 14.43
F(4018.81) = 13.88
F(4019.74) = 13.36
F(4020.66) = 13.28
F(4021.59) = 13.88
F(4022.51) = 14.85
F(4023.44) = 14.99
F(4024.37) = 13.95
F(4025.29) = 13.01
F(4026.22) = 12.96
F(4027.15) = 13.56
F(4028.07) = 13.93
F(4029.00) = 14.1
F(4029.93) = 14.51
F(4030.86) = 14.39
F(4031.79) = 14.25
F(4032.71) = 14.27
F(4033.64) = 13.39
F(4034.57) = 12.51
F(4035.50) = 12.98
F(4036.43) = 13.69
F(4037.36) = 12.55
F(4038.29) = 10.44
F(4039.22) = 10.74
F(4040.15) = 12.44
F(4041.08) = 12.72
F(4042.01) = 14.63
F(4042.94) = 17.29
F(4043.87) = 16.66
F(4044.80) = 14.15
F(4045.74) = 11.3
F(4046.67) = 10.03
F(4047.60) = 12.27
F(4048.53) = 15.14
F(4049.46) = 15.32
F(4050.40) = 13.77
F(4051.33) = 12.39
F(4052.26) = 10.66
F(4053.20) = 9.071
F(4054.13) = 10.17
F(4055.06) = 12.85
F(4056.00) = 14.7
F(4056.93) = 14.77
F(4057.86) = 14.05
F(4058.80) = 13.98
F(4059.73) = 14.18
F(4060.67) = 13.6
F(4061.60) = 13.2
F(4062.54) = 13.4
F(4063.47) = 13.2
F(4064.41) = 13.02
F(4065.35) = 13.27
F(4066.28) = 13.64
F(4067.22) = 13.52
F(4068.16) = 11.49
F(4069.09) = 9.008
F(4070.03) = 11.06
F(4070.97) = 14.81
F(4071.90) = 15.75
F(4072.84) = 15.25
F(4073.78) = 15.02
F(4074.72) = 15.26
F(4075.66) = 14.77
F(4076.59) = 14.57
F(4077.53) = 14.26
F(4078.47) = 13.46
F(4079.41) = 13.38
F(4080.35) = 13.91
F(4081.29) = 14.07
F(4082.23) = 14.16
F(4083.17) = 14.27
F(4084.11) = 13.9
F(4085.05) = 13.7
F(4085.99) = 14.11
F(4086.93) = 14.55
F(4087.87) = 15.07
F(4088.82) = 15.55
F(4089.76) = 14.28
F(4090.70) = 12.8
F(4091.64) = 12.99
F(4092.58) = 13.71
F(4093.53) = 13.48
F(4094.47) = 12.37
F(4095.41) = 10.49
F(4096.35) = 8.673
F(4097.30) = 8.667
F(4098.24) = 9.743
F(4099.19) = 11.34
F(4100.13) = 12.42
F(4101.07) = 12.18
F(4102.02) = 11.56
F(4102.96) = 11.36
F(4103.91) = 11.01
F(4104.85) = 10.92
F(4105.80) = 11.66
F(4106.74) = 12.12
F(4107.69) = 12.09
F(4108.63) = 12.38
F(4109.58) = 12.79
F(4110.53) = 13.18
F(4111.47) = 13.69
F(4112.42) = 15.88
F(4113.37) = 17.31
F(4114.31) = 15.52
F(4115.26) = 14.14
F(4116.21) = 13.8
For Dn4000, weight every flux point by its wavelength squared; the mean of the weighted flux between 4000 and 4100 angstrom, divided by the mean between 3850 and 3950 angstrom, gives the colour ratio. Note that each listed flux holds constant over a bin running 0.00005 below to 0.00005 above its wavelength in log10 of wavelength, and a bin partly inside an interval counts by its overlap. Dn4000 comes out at 1.2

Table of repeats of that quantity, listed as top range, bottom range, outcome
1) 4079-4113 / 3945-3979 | 1.14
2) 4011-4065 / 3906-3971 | 1.15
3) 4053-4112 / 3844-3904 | 1.20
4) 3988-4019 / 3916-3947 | 1.13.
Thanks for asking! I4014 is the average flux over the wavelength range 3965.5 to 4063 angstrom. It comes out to 13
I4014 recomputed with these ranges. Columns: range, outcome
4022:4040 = 13.4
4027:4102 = 13.2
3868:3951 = 12.4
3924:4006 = 12.3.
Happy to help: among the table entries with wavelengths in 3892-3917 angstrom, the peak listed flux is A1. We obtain 13.93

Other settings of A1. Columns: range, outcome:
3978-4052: 17.29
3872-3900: 14.28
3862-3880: 15.09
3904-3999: 17.12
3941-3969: 15.7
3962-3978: 12.67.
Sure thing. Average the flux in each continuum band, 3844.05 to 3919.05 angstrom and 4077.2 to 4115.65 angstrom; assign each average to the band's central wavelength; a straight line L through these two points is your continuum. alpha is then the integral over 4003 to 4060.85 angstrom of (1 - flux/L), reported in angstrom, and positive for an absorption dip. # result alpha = -3.3 angstrom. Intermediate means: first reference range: 12.3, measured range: 13.5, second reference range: 13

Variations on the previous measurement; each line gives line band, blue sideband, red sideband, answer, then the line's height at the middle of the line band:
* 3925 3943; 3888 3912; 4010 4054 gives 1.1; 12.5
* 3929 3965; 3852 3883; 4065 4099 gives 1.6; 12.8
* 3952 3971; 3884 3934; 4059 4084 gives 2.1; 12.7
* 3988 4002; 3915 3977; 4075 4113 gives -0.6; 12.3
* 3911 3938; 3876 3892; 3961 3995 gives -1.8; 11.5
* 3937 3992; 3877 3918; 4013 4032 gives 3.2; 13.1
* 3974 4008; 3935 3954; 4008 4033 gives 1.6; 13.6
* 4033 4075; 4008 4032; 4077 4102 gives 1.0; 13.5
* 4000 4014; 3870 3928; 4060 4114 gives -0.8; 12.8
